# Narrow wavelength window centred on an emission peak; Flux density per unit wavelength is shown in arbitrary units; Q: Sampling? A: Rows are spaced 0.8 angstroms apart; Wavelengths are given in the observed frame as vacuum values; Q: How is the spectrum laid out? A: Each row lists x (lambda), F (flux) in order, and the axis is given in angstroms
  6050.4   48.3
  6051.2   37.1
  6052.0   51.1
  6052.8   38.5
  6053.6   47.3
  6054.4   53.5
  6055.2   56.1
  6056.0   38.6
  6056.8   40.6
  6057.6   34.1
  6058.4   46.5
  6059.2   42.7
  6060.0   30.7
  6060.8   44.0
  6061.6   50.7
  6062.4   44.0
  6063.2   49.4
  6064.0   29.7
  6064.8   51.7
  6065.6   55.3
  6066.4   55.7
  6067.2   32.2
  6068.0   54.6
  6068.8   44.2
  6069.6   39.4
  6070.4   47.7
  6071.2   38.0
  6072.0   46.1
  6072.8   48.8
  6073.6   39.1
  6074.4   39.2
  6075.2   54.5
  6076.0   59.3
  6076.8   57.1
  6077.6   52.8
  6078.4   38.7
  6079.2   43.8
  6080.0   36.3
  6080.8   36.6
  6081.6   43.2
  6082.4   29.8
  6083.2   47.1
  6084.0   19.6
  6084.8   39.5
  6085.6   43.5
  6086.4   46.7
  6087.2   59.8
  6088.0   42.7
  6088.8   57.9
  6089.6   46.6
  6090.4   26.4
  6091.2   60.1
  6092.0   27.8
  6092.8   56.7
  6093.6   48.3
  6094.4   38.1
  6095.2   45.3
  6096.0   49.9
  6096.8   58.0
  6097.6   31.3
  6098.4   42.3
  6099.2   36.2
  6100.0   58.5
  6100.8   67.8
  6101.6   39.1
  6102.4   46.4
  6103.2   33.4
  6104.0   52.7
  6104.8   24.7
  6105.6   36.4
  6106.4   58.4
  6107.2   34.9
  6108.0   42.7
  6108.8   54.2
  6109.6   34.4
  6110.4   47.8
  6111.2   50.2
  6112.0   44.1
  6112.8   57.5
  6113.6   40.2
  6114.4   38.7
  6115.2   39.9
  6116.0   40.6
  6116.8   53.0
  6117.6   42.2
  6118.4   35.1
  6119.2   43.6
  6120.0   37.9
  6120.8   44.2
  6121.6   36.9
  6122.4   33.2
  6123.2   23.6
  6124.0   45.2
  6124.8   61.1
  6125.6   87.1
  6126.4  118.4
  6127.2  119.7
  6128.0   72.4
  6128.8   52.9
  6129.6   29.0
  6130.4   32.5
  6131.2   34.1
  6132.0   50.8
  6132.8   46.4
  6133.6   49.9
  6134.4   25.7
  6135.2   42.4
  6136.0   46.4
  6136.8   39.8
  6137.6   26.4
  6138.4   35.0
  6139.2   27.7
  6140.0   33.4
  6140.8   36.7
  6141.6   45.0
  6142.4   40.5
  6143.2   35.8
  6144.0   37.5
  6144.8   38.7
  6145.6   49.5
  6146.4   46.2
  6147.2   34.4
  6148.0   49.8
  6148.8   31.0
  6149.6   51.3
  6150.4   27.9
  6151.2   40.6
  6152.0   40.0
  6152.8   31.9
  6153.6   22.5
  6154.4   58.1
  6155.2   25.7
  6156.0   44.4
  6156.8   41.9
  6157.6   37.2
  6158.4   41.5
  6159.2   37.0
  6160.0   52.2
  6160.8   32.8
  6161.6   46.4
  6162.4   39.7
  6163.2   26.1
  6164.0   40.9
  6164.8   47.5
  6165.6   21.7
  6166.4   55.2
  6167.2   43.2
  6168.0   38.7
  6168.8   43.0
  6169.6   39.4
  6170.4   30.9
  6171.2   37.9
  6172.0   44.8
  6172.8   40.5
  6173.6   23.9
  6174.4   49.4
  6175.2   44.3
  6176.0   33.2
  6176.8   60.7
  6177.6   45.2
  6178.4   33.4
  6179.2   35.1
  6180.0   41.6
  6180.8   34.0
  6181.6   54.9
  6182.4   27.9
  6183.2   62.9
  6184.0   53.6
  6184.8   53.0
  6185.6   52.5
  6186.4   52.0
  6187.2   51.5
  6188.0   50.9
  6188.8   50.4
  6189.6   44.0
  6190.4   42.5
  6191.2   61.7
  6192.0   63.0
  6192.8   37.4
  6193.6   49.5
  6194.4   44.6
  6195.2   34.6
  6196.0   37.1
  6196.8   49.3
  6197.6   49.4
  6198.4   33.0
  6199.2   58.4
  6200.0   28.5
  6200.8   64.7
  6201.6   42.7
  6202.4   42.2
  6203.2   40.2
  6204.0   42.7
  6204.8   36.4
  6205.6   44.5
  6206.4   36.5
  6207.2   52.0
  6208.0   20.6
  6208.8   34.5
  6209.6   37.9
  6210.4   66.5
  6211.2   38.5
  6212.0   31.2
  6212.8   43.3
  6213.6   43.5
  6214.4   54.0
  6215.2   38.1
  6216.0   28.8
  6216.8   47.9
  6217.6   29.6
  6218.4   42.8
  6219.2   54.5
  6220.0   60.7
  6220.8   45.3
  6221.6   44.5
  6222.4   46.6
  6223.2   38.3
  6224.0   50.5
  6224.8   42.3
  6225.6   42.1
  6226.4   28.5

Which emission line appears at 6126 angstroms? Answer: H-beta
